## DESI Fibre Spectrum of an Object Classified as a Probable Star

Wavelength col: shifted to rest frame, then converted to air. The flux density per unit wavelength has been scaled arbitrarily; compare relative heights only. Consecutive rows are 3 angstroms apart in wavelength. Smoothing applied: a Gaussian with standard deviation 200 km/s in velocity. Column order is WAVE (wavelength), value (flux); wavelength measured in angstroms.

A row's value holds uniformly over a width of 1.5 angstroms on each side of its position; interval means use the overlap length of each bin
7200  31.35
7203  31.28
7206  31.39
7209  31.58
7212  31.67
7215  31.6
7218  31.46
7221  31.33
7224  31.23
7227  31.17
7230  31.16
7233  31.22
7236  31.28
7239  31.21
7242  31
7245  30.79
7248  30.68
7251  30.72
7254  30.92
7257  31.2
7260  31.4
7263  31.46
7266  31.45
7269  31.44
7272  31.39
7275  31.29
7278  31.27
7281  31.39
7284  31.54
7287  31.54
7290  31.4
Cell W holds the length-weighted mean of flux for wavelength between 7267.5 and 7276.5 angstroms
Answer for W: 31.4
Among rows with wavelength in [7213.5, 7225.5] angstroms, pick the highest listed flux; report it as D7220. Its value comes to 31.6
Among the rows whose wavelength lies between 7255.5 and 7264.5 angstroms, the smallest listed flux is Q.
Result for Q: 31.2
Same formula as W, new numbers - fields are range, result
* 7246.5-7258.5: 30.9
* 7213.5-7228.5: 31.4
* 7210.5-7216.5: 31.6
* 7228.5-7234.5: 31.2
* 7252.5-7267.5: 31.3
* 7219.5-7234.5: 31.2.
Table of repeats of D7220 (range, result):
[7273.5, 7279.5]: 31.29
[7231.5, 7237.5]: 31.28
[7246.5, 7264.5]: 31.46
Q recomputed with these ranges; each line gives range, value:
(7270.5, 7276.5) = 31.29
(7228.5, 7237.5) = 31.16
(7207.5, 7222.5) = 31.33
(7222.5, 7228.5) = 31.17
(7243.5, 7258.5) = 30.68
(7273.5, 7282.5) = 31.27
